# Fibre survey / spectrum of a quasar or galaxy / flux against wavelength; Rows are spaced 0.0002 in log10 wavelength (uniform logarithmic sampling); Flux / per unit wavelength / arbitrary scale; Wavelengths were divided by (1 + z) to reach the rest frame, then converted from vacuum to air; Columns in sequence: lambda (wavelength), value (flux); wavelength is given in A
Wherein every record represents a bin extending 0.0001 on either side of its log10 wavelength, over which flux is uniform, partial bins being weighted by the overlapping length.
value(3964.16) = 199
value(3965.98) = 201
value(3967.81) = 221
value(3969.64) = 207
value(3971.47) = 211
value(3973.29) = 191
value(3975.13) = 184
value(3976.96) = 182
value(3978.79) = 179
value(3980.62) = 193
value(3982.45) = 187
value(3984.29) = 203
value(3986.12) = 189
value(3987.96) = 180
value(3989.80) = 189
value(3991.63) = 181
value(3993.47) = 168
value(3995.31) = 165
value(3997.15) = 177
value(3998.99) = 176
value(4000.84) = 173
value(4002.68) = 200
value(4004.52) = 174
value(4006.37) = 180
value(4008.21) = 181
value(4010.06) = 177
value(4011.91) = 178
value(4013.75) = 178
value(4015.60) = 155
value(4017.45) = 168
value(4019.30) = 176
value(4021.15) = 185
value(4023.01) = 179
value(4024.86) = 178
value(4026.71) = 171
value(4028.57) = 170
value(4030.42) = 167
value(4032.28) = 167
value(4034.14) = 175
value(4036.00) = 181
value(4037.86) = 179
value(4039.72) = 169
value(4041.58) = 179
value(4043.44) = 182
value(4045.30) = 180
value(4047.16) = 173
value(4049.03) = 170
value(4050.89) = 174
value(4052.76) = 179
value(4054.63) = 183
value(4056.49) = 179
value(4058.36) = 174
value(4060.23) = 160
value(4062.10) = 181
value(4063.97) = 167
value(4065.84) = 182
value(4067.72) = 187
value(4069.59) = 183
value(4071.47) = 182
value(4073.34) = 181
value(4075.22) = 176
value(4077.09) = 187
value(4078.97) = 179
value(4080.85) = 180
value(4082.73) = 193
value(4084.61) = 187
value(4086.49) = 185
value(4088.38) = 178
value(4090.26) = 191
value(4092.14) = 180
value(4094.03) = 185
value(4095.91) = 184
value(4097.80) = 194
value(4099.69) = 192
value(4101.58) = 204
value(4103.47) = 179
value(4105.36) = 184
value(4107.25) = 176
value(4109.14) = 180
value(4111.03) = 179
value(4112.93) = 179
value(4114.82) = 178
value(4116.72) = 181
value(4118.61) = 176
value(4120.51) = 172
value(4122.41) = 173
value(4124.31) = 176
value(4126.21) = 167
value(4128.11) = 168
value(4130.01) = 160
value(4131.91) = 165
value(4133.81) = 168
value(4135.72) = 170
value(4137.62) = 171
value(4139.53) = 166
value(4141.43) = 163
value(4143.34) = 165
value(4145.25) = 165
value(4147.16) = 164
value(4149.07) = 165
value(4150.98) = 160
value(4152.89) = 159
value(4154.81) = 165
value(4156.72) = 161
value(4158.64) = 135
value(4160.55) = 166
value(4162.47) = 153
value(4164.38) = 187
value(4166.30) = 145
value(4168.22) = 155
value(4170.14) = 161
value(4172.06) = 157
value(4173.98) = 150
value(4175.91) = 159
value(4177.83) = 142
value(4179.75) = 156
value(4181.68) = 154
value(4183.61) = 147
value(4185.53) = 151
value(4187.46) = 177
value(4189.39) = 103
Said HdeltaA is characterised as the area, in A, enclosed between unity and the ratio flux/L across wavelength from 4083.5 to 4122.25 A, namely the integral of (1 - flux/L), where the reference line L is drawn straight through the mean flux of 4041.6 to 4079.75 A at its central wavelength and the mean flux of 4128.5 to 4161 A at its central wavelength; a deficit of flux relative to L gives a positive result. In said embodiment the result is -2.86 A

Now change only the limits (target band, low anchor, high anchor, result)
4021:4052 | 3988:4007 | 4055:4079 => 0.59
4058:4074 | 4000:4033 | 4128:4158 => -0.60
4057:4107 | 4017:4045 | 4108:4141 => -2.65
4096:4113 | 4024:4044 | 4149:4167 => -2.01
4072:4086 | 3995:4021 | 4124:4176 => -1.17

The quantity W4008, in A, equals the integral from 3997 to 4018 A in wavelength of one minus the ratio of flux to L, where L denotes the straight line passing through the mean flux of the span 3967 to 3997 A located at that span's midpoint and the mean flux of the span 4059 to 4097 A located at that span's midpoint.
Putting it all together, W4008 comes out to 1.17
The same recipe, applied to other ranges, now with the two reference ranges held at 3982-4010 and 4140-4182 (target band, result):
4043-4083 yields -1.5 A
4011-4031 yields 0.5 A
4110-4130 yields -1.2 A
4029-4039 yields 0.1 A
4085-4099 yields -1.4 A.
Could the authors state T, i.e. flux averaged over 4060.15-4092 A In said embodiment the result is 182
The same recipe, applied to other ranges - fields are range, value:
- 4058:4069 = 175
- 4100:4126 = 180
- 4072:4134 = 180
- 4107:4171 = 167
